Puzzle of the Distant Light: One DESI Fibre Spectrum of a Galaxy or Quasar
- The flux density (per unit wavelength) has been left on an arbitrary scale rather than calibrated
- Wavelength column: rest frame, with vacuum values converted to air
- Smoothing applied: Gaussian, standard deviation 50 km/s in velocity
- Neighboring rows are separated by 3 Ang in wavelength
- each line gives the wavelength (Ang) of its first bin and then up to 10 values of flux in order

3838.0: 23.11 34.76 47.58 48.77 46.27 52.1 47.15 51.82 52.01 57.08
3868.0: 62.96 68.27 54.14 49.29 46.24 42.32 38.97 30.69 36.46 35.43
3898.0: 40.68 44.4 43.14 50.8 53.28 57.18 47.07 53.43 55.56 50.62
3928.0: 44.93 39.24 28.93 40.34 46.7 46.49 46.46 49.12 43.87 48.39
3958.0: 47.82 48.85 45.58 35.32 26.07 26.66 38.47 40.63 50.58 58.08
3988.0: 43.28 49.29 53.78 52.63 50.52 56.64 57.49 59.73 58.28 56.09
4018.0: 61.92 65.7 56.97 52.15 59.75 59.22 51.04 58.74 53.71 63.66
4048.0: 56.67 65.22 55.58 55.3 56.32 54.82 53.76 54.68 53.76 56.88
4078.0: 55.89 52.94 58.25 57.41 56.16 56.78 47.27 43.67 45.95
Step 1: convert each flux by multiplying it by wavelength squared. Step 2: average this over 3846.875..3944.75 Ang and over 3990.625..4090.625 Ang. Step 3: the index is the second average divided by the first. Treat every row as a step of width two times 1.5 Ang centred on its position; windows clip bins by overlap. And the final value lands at 1.29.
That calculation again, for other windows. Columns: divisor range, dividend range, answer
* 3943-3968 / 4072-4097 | 1.28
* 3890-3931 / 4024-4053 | 1.32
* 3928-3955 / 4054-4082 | 1.36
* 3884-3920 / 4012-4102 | 1.37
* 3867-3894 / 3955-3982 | 0.88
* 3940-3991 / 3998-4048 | 1.35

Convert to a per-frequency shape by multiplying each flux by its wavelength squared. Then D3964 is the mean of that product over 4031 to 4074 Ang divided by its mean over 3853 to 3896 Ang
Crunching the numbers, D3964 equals 1.28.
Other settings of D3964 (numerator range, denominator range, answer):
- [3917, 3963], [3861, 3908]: 1.01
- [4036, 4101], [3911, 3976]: 1.34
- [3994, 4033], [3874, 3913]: 1.39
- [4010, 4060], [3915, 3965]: 1.32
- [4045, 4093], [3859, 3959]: 1.30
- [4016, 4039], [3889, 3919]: 1.37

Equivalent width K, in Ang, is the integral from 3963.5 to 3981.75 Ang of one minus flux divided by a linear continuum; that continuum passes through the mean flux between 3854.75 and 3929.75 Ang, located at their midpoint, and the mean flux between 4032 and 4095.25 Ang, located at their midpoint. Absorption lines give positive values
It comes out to 5.7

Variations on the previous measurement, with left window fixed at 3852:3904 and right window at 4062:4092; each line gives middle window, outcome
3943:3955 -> 0.9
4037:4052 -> -1.4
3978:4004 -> 0.7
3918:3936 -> 1.6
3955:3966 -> 0.8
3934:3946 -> 1.7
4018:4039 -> -1.7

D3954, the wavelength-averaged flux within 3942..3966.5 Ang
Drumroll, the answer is 46.6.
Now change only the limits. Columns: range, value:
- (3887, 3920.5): 44.7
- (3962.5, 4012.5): 47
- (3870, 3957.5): 45.8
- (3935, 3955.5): 45.4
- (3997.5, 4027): 57.7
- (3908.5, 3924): 53.2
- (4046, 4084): 56.2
